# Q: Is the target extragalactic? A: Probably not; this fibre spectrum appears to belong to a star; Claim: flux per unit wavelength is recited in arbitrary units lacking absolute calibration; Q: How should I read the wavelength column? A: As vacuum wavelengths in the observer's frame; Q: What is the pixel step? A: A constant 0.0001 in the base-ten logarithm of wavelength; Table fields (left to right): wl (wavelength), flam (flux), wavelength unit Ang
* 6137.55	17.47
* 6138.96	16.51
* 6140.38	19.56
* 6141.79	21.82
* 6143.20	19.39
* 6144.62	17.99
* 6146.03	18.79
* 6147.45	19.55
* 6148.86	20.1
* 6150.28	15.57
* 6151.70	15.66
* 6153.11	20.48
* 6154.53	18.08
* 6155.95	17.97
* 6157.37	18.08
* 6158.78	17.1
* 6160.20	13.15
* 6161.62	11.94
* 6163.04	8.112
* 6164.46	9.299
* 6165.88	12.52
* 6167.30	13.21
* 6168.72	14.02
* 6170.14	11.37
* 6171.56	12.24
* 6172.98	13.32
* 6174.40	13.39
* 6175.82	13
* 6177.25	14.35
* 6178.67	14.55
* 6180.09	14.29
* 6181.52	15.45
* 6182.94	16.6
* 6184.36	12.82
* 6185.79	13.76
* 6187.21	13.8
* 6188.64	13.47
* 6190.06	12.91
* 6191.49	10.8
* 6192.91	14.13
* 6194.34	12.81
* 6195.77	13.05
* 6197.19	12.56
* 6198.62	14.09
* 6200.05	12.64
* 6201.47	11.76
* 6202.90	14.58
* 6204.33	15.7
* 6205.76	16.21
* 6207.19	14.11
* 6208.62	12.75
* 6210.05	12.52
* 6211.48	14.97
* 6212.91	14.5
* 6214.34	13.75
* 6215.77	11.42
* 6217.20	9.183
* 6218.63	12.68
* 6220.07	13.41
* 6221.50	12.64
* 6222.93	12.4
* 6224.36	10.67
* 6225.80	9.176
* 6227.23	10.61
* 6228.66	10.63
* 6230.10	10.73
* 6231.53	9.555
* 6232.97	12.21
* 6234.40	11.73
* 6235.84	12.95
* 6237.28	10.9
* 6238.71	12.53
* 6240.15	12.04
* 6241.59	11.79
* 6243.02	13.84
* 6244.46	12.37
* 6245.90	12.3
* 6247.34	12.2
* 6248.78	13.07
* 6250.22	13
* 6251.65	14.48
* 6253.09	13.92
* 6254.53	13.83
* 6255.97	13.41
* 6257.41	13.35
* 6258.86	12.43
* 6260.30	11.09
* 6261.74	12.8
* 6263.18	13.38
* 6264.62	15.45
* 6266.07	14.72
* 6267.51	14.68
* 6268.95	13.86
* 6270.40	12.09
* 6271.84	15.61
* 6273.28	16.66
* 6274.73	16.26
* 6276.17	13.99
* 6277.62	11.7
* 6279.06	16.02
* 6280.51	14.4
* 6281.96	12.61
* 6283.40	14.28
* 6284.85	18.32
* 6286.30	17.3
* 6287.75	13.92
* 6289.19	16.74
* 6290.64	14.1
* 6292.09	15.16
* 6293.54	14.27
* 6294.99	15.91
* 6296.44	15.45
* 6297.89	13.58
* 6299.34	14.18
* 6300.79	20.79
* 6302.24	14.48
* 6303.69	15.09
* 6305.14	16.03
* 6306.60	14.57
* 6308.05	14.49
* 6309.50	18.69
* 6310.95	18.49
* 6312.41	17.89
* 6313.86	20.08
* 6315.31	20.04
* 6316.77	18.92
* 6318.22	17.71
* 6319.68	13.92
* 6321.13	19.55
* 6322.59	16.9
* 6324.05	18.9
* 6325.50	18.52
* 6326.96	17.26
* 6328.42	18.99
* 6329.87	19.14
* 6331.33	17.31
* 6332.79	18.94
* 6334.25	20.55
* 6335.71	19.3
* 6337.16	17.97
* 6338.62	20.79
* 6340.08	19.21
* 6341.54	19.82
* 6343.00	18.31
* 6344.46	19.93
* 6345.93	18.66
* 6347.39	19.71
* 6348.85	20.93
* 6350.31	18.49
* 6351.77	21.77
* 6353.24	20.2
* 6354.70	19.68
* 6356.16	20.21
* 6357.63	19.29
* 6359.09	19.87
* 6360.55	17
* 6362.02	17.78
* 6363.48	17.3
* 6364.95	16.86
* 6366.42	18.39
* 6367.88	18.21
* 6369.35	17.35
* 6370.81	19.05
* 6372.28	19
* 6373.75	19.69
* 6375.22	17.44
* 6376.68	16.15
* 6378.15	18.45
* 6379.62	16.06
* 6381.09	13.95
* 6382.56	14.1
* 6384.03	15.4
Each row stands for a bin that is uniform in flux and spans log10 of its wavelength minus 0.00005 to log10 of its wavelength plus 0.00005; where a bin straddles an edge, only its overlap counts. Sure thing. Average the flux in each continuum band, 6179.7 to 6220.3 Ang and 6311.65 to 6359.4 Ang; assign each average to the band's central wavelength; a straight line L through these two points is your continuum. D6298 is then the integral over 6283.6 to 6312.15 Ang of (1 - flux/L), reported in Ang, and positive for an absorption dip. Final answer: 2.6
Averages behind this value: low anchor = 13.5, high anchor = 19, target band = 15.9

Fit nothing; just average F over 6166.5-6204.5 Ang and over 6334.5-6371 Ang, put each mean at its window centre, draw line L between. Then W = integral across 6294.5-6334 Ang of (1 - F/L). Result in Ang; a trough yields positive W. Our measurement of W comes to 1.09 Ang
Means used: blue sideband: 13.5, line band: 17.3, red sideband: 19.1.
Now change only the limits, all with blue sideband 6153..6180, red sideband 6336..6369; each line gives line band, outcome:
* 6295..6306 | 1.2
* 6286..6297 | 1.3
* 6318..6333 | 0.4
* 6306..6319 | 0.1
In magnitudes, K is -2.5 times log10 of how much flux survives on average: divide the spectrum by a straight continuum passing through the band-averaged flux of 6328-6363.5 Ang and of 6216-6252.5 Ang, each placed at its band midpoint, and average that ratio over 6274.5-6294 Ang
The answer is 0.02 mag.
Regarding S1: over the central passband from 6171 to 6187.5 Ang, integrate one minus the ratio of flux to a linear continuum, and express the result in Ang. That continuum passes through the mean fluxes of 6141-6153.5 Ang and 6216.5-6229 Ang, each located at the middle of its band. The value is 1.7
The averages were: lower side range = 18.8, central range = 14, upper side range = 11.3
